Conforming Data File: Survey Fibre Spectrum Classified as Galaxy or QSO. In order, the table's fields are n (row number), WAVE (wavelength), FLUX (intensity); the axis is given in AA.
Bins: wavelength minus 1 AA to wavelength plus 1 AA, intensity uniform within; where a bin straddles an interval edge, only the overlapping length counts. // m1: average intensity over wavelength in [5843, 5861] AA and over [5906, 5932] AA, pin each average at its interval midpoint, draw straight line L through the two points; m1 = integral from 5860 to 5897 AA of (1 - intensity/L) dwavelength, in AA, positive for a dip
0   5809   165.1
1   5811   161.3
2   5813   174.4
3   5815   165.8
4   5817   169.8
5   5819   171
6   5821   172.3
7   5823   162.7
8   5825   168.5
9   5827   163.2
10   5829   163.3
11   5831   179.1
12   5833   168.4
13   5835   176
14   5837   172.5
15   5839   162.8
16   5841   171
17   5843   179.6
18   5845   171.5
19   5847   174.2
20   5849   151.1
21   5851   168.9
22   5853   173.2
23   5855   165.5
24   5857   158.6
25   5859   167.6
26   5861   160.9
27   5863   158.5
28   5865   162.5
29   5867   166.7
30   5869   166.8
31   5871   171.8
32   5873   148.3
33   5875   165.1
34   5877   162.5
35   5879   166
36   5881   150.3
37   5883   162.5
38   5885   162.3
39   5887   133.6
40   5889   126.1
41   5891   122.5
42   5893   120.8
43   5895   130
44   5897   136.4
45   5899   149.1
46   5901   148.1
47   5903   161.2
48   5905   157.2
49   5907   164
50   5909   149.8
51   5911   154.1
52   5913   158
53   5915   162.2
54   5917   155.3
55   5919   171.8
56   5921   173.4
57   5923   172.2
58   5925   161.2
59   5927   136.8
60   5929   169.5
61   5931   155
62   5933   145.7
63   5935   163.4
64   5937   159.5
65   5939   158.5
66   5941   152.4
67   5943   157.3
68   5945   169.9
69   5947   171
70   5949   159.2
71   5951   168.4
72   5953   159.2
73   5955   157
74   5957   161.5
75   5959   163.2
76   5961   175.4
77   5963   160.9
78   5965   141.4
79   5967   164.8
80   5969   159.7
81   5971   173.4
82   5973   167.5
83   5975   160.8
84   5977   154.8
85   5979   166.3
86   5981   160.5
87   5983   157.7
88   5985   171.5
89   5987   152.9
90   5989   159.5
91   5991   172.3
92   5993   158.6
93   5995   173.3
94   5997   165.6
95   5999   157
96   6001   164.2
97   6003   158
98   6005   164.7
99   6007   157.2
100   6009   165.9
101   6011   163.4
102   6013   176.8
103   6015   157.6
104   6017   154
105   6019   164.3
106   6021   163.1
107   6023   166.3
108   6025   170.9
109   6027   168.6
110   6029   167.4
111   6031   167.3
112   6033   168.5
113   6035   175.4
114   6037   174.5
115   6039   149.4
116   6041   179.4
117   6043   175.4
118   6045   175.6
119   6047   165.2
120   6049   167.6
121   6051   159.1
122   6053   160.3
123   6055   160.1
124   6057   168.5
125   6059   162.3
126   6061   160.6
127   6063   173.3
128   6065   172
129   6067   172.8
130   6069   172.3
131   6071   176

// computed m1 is 2.8 AA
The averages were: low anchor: 167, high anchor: 160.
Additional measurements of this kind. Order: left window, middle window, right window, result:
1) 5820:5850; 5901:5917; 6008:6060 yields 1.03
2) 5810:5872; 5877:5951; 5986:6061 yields 5.45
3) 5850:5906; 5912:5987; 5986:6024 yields -1.06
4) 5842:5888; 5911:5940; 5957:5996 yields 0.52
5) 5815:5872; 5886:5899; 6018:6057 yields 2.93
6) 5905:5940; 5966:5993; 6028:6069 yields 0.03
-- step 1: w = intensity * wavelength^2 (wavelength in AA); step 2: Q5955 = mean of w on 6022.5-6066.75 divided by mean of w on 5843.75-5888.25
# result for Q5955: 1.10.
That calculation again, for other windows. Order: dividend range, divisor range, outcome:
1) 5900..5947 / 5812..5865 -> 0.98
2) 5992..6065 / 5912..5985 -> 1.05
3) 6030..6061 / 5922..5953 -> 1.08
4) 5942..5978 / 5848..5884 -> 1.03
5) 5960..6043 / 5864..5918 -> 1.12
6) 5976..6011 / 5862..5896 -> 1.11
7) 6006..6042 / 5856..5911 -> 1.14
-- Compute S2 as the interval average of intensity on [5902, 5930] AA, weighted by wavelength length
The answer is 160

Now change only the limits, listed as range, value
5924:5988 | 161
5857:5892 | 156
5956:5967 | 161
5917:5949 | 161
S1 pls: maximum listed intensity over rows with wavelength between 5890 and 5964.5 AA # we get 175.4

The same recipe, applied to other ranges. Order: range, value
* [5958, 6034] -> 176.8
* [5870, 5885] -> 171.8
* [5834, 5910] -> 179.6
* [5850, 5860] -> 173.2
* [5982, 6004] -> 173.3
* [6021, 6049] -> 179.4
